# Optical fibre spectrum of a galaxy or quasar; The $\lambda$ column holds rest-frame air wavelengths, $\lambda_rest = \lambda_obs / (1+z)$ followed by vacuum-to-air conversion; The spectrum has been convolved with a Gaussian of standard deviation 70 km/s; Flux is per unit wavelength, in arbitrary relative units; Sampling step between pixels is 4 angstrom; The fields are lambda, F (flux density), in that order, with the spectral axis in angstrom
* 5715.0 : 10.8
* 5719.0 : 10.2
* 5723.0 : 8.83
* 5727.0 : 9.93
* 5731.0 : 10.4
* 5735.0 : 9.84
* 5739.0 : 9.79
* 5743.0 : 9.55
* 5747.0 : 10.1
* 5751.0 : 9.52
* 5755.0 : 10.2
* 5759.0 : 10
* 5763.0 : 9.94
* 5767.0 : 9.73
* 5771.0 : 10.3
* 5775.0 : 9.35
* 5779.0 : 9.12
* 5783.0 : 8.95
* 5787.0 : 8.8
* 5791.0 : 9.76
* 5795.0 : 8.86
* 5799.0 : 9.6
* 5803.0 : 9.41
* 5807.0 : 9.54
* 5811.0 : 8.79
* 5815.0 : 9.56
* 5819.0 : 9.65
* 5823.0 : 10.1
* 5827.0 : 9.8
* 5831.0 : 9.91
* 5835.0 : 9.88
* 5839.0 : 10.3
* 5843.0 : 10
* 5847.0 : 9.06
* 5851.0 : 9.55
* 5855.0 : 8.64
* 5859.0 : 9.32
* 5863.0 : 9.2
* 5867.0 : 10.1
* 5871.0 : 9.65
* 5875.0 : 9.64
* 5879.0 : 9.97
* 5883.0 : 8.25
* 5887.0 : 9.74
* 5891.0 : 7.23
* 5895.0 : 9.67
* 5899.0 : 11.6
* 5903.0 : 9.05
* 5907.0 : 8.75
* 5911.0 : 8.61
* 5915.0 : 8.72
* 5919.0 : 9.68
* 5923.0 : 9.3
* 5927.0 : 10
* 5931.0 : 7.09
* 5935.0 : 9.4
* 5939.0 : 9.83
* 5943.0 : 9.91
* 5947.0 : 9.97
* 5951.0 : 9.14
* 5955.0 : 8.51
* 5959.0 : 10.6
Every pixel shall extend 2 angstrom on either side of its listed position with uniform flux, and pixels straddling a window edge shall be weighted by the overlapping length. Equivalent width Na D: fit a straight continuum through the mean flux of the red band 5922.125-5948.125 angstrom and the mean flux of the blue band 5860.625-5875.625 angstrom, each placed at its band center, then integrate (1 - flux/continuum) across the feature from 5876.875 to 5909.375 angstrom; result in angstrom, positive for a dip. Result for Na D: 0.9 angstrom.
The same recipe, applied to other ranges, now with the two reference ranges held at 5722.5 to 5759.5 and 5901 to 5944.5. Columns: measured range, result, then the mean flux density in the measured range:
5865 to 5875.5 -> -0.6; 9.82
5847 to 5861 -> 0.4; 9.15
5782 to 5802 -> 0.9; 9.22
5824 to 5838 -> -0.6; 9.91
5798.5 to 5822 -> 0.3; 9.44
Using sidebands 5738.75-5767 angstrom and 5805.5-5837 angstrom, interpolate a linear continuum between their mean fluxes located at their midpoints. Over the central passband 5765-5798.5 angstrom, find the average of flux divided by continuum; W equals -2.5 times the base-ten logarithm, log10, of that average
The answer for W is 0.046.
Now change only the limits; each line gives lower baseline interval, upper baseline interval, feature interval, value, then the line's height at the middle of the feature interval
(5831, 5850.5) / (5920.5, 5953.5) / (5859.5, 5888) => 0.02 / 9.64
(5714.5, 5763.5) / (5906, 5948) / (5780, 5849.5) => 0.01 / 9.62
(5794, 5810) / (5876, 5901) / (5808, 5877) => -0.02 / 9.38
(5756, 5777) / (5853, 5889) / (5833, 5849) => -0.03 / 9.53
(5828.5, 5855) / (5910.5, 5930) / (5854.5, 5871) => 0.02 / 9.56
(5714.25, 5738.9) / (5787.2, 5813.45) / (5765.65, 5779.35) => -0.02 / 9.54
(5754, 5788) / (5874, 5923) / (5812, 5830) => -0.03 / 9.46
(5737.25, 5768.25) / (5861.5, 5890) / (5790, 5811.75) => 0.04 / 9.69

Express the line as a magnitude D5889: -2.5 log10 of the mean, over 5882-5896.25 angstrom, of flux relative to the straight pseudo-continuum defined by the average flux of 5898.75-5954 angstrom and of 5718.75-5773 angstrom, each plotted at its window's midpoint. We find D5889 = 0.08 mag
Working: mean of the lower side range 9.87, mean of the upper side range 9.27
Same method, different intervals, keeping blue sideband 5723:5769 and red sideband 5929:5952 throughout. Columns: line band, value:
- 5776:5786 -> 0.08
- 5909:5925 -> 0.03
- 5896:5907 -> -0.07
